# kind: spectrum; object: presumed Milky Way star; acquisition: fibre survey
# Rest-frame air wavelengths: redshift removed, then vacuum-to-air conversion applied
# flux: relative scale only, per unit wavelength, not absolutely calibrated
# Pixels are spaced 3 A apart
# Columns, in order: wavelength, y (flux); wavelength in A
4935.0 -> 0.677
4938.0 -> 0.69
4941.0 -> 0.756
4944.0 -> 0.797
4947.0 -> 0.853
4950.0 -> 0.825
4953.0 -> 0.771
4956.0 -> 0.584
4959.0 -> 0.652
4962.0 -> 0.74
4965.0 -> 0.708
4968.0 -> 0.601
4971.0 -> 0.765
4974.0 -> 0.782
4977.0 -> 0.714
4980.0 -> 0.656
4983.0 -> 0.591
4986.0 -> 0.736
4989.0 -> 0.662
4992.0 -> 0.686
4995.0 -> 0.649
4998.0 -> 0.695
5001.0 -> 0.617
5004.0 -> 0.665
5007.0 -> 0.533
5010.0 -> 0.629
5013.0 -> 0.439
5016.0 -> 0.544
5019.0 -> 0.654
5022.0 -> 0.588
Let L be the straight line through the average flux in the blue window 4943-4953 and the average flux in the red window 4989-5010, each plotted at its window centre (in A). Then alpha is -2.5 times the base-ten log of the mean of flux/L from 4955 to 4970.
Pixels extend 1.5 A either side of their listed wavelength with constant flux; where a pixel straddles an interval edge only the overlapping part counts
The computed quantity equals 0.16 mag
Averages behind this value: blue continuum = 0.818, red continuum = 0.642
